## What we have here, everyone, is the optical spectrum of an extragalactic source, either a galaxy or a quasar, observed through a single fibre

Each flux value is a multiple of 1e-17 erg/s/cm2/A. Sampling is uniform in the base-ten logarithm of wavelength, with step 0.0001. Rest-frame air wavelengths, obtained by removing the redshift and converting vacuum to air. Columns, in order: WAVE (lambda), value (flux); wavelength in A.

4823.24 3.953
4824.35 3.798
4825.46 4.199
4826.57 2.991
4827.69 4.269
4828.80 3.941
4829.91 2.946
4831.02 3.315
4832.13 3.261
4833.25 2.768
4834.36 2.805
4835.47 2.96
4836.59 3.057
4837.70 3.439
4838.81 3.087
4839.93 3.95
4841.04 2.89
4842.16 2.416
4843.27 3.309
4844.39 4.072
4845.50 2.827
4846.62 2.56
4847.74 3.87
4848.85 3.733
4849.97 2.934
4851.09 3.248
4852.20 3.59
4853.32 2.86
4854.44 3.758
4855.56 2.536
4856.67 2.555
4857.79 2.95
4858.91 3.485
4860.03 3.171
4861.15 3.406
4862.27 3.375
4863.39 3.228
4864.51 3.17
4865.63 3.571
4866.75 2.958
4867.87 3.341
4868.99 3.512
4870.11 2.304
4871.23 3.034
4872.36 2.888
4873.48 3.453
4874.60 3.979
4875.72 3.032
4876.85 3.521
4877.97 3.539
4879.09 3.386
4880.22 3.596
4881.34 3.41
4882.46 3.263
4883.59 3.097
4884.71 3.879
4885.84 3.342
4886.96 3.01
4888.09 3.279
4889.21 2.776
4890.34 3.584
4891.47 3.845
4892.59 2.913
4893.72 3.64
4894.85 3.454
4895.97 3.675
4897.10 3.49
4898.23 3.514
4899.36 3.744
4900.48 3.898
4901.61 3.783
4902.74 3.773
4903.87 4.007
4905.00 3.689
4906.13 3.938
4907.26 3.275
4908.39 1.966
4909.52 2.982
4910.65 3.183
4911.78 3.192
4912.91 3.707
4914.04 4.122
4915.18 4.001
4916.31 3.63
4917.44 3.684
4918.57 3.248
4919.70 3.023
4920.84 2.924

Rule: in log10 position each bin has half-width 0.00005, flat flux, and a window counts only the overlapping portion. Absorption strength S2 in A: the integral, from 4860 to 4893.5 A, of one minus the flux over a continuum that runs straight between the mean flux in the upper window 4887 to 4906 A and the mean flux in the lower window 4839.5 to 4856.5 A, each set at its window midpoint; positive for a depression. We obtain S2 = 1.2 A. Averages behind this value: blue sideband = 3.22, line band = 3.3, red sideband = 3.56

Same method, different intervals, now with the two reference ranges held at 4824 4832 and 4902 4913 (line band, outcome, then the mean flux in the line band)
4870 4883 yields 0.53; 3.32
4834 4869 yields 3.31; 3.2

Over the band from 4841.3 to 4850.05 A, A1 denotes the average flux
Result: 3.22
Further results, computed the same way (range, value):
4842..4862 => 3.2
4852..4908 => 3.36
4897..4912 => 3.46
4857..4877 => 3.23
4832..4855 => 3.21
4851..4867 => 3.19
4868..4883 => 3.3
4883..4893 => 3.31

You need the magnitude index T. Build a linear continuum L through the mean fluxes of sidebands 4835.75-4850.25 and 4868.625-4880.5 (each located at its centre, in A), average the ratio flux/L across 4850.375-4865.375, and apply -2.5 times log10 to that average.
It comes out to 0.026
